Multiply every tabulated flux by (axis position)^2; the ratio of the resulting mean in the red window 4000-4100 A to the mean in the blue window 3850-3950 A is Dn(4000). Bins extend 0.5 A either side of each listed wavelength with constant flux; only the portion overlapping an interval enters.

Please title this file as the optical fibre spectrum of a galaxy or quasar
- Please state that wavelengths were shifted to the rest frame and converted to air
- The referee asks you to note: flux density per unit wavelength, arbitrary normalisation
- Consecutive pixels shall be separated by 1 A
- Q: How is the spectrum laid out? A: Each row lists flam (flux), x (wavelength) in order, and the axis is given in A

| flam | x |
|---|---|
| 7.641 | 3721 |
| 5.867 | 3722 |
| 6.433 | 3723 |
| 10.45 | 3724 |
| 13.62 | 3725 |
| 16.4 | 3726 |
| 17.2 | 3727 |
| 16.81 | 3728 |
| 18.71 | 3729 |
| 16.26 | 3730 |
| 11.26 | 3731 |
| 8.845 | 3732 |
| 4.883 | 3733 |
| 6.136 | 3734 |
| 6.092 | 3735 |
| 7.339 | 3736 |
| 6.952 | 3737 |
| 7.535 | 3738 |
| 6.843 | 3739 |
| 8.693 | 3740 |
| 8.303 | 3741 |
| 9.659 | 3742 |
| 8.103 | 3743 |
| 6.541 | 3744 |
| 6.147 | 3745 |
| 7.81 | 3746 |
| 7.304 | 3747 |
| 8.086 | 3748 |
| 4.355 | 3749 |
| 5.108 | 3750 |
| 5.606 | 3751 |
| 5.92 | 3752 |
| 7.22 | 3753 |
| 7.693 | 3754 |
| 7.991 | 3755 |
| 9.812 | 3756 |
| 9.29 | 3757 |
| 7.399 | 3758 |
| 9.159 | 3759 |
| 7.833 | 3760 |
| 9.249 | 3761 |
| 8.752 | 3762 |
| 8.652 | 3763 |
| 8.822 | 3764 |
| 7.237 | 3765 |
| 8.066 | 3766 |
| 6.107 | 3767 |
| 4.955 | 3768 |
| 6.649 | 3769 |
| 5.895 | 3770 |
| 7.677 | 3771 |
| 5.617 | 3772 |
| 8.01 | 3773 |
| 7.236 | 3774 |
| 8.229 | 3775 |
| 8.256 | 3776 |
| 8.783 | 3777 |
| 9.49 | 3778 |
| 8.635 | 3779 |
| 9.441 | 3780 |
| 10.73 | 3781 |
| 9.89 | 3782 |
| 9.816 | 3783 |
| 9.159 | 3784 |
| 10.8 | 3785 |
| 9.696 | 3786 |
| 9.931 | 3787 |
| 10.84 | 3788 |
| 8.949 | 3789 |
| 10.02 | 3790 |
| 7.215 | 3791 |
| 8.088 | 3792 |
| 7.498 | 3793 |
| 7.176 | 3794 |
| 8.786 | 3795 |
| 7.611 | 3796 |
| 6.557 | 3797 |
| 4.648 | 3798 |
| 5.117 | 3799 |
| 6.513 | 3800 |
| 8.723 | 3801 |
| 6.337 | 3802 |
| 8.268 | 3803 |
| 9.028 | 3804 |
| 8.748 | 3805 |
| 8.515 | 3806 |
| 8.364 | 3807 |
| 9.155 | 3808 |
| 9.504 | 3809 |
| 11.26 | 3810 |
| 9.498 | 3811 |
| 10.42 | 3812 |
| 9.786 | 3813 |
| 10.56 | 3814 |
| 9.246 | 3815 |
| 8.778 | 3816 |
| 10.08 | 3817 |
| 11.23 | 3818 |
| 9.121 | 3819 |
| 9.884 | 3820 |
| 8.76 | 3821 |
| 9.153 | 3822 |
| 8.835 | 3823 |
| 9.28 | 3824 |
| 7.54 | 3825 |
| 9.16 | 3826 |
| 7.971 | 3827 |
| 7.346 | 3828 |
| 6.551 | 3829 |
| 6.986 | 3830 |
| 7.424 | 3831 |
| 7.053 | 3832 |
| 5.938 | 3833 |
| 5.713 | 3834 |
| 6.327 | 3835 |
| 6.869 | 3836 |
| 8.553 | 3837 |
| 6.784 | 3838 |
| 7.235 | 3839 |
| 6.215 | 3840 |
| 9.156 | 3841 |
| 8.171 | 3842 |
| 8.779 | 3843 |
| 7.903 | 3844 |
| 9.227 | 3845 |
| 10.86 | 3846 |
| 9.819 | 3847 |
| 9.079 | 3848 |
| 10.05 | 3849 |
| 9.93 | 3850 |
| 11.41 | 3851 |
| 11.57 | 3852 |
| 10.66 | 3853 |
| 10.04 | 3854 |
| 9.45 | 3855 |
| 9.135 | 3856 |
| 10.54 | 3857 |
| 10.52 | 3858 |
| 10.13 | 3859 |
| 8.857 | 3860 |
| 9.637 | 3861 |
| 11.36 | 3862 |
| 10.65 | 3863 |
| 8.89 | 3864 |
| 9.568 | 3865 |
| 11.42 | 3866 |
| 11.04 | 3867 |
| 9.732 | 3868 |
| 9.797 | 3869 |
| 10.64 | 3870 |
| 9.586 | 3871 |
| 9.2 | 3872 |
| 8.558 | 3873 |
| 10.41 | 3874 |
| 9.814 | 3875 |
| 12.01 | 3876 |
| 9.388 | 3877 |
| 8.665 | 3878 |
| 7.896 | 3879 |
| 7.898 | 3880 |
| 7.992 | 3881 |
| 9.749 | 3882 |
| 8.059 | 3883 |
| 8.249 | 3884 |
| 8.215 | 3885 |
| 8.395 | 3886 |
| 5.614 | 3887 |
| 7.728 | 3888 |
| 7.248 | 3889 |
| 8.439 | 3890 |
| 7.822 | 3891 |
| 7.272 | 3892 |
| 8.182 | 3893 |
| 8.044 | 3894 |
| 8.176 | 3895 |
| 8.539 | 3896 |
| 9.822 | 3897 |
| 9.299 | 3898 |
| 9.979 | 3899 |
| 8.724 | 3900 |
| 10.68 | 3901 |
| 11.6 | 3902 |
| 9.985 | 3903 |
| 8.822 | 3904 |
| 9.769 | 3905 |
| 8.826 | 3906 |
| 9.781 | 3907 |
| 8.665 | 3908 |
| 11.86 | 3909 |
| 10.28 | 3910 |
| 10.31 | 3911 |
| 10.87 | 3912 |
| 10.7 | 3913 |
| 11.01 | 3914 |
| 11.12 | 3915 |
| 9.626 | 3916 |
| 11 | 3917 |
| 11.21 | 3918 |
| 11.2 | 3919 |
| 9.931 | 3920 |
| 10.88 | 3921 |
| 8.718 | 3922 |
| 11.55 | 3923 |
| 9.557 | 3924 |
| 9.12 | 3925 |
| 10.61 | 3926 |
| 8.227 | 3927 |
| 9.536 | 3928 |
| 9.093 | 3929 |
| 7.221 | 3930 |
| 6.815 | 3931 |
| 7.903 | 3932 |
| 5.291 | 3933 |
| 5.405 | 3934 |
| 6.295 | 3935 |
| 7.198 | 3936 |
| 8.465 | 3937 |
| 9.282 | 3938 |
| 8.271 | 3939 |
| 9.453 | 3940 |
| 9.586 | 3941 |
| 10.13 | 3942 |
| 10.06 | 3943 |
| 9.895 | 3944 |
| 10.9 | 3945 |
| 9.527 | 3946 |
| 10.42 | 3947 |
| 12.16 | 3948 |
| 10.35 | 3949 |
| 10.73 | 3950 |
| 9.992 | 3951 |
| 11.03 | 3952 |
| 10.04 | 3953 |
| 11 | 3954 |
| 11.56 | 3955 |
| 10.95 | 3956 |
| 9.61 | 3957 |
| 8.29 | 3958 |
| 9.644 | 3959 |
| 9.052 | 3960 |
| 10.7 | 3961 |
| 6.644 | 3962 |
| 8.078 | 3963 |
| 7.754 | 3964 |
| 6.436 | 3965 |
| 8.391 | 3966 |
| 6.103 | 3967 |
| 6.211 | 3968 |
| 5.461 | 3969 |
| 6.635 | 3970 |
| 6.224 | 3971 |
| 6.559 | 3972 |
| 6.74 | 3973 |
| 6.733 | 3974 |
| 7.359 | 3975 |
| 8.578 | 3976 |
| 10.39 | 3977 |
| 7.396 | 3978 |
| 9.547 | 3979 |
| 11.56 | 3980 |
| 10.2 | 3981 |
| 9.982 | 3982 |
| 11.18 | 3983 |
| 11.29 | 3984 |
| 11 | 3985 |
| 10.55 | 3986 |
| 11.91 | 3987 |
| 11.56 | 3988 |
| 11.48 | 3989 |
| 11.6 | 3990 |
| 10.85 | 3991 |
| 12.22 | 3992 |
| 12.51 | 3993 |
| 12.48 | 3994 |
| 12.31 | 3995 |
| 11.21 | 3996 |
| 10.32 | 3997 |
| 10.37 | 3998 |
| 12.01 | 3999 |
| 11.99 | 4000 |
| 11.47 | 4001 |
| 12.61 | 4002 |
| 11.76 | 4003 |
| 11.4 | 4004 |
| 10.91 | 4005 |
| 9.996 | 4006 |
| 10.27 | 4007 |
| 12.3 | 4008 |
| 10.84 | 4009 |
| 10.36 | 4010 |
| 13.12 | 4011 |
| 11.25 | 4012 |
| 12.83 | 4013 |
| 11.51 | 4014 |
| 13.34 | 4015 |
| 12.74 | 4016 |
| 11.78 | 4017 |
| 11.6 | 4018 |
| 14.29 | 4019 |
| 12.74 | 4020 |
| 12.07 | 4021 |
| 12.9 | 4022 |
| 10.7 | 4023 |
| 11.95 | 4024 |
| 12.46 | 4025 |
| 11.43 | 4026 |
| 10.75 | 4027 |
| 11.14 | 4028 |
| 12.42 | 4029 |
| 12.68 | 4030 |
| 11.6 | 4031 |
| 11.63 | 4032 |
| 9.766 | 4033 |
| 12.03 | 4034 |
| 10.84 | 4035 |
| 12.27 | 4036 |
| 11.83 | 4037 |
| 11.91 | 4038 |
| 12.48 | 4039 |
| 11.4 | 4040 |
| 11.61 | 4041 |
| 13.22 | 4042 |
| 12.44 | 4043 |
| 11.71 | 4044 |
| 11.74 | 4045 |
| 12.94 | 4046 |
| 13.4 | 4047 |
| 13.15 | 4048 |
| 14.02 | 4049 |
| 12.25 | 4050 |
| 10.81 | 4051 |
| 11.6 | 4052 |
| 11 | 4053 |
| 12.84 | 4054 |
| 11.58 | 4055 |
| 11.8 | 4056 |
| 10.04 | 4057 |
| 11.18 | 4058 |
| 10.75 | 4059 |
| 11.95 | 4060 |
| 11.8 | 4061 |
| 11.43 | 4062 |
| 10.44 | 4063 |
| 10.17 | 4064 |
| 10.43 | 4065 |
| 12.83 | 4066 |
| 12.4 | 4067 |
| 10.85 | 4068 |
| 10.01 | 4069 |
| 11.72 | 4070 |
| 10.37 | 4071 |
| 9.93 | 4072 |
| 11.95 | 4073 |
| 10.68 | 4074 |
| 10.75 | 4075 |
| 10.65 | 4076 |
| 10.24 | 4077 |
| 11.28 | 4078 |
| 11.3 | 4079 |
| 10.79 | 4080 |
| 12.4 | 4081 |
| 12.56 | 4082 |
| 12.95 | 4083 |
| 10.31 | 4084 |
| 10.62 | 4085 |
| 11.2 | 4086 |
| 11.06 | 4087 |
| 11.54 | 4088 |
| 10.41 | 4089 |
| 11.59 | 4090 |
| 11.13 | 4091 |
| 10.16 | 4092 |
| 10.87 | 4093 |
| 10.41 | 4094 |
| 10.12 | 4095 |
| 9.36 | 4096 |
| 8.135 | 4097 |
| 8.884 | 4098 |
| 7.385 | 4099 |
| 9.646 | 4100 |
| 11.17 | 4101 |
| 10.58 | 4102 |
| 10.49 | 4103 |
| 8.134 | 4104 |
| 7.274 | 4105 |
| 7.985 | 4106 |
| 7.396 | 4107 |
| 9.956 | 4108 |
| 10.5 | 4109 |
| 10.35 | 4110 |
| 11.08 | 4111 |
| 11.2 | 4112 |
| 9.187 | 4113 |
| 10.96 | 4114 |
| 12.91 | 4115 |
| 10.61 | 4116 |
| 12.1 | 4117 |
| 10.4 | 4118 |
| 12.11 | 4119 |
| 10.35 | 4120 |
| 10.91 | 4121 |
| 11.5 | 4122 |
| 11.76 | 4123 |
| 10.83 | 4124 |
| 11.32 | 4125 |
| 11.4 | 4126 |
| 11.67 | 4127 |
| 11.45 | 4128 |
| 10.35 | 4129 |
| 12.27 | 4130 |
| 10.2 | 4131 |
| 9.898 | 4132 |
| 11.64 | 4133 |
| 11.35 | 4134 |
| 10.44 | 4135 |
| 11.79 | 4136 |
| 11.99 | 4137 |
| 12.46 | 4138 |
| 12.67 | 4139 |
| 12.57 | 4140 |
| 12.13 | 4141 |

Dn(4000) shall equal 1.31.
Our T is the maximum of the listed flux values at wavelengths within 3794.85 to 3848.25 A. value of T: 11.26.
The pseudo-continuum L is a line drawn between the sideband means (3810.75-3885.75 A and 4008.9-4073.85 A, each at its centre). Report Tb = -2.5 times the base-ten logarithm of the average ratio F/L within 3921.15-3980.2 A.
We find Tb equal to 0.20 mag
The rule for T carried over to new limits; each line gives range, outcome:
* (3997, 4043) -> 14.29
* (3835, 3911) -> 12.01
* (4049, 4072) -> 14.02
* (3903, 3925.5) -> 11.86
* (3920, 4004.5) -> 12.61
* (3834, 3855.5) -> 11.57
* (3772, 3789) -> 10.84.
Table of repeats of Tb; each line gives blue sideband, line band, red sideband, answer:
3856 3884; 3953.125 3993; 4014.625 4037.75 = 0.21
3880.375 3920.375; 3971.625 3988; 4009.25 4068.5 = 0.14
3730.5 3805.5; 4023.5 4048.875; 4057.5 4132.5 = -0.18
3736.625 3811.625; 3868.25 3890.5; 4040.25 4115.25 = 0.03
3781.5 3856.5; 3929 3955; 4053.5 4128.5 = 0.05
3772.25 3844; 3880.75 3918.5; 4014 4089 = 0.05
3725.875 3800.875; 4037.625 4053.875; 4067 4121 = -0.20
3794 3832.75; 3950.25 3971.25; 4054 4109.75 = 0.12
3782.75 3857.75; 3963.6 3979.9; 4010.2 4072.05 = 0.42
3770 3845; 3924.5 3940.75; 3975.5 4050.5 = 0.28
